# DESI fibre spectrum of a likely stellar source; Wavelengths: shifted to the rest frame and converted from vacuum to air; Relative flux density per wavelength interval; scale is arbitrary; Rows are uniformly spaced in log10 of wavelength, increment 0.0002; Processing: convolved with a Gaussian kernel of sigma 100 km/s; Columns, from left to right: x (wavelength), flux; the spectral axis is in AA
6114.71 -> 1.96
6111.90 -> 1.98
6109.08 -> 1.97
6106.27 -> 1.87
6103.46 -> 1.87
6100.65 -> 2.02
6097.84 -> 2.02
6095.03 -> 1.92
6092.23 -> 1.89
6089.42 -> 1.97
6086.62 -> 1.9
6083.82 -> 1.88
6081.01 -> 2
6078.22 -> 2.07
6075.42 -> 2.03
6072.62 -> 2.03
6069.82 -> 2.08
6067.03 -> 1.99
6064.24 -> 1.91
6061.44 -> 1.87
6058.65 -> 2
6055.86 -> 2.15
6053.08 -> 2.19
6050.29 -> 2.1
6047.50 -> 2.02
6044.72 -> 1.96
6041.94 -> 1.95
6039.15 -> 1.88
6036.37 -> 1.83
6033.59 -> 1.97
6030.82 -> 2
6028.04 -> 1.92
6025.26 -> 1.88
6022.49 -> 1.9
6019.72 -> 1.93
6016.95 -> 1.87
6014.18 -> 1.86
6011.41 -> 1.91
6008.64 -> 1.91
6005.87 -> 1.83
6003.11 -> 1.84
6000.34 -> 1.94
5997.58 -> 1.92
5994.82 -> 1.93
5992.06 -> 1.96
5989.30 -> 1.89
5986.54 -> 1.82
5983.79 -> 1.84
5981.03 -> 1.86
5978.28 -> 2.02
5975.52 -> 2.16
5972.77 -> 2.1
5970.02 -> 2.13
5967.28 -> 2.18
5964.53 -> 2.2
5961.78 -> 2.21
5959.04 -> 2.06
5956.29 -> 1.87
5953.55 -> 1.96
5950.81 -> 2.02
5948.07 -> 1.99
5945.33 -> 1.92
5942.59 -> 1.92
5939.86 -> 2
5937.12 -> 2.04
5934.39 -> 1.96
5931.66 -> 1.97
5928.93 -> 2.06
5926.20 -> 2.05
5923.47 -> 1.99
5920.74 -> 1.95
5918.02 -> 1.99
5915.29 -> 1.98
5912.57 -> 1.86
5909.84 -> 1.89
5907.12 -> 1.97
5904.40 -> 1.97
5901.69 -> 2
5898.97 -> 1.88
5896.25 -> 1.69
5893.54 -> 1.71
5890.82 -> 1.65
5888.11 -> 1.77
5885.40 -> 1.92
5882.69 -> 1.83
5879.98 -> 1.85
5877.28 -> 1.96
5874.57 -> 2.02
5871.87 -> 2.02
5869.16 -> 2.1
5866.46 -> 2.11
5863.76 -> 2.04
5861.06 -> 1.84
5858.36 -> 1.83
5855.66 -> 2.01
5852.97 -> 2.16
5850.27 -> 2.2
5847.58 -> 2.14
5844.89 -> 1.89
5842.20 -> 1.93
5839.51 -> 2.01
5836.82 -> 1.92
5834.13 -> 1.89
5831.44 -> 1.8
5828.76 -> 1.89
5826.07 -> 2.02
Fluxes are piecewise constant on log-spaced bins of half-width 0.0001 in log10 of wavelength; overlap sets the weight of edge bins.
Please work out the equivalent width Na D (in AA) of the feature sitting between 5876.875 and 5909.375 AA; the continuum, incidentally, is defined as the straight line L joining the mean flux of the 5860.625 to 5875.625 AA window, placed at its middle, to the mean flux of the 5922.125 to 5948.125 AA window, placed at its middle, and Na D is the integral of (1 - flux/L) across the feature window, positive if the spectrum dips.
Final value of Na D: 2.7 AA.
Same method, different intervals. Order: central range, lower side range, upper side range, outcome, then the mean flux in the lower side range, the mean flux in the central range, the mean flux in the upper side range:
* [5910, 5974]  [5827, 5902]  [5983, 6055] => -2.88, 1.93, 2.02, 1.93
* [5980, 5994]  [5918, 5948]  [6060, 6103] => 0.73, 1.99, 1.88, 1.97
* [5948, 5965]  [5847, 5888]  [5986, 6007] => -1.02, 1.99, 2.04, 1.89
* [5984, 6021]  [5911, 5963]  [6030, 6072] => 1.87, 1.99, 1.89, 1.99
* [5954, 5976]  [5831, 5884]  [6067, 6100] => -1.38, 1.98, 2.11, 1.98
